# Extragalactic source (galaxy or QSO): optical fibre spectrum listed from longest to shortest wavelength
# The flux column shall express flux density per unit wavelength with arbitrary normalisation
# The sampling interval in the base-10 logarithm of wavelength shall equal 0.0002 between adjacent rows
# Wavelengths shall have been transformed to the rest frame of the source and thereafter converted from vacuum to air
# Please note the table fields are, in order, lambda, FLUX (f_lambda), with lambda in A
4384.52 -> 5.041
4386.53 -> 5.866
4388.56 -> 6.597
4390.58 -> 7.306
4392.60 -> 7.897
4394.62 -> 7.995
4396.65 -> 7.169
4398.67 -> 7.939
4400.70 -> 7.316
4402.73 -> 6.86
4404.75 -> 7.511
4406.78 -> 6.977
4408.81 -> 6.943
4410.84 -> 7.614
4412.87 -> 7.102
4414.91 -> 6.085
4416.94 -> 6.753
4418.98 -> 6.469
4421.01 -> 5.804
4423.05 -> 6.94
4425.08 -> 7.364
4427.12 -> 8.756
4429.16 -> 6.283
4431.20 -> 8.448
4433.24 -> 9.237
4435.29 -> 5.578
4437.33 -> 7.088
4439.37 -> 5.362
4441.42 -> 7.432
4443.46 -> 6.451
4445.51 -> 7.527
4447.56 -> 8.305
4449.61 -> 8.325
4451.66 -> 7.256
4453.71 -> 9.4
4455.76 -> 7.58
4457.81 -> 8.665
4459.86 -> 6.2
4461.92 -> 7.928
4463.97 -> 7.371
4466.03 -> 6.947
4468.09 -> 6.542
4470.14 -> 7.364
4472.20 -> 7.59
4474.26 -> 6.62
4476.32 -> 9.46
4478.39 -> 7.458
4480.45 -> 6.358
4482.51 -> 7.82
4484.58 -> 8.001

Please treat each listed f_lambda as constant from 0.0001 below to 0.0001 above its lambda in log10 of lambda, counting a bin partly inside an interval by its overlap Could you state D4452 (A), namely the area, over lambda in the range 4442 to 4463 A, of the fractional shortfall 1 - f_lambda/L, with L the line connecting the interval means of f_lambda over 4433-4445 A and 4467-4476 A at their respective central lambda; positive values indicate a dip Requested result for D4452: -2.5 A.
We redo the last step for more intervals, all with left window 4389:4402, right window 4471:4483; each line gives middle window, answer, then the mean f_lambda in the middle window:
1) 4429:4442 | 0.76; 7.1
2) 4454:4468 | 0.09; 7.49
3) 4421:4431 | 0.36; 7.27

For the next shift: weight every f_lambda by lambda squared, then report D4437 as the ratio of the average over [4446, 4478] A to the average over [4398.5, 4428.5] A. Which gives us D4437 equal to 1.11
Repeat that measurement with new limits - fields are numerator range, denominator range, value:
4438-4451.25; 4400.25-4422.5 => 1.07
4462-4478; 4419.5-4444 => 1.07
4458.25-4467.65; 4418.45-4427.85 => 1.03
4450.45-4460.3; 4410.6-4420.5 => 1.21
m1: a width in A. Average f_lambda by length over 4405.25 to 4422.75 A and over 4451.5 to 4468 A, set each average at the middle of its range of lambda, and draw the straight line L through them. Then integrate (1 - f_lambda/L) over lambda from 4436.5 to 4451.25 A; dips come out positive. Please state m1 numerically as 0.2 A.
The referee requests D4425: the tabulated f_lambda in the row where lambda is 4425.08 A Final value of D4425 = 7.364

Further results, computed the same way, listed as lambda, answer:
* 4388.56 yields 6.597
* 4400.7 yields 7.316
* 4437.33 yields 7.088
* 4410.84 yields 7.614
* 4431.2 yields 8.448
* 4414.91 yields 6.085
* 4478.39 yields 7.458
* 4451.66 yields 7.256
